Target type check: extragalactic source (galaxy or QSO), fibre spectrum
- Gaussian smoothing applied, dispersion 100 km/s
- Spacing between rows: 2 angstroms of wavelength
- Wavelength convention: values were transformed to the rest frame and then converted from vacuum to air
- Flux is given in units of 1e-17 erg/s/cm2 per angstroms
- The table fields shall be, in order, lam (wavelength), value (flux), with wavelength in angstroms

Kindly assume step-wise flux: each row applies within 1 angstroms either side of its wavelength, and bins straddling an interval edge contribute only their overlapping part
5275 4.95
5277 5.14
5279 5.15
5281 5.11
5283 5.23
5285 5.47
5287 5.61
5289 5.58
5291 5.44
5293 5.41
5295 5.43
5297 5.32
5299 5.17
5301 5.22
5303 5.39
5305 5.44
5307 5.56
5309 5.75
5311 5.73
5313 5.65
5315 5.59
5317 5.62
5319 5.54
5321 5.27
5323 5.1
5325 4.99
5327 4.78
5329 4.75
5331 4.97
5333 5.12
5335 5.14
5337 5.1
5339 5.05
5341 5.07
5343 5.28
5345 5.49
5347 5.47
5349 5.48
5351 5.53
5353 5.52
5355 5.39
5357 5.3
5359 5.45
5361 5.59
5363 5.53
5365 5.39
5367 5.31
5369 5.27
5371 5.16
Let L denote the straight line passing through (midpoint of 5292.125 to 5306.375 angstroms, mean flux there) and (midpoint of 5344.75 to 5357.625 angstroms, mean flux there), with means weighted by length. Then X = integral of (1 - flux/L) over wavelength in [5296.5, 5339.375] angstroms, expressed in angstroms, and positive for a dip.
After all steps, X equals 0.8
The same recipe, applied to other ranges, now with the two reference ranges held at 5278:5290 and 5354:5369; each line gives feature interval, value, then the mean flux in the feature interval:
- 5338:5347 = 0.25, 5.25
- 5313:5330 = 0.48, 5.23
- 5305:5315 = -0.49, 5.64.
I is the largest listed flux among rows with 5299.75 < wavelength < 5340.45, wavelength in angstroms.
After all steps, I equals 5.75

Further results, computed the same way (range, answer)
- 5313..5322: 5.65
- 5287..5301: 5.61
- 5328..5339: 5.14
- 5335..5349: 5.49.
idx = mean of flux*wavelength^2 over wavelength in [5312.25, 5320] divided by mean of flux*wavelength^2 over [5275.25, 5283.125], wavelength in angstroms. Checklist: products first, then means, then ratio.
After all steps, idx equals 1.11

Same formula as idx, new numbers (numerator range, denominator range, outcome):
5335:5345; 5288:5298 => 0.97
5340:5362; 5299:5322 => 1.00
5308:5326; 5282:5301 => 1.02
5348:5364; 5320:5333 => 1.11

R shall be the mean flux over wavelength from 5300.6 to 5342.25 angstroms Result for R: 5.28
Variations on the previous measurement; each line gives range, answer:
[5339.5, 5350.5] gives 5.35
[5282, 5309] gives 5.42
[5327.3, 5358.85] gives 5.24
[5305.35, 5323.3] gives 5.55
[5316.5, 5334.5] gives 5.11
